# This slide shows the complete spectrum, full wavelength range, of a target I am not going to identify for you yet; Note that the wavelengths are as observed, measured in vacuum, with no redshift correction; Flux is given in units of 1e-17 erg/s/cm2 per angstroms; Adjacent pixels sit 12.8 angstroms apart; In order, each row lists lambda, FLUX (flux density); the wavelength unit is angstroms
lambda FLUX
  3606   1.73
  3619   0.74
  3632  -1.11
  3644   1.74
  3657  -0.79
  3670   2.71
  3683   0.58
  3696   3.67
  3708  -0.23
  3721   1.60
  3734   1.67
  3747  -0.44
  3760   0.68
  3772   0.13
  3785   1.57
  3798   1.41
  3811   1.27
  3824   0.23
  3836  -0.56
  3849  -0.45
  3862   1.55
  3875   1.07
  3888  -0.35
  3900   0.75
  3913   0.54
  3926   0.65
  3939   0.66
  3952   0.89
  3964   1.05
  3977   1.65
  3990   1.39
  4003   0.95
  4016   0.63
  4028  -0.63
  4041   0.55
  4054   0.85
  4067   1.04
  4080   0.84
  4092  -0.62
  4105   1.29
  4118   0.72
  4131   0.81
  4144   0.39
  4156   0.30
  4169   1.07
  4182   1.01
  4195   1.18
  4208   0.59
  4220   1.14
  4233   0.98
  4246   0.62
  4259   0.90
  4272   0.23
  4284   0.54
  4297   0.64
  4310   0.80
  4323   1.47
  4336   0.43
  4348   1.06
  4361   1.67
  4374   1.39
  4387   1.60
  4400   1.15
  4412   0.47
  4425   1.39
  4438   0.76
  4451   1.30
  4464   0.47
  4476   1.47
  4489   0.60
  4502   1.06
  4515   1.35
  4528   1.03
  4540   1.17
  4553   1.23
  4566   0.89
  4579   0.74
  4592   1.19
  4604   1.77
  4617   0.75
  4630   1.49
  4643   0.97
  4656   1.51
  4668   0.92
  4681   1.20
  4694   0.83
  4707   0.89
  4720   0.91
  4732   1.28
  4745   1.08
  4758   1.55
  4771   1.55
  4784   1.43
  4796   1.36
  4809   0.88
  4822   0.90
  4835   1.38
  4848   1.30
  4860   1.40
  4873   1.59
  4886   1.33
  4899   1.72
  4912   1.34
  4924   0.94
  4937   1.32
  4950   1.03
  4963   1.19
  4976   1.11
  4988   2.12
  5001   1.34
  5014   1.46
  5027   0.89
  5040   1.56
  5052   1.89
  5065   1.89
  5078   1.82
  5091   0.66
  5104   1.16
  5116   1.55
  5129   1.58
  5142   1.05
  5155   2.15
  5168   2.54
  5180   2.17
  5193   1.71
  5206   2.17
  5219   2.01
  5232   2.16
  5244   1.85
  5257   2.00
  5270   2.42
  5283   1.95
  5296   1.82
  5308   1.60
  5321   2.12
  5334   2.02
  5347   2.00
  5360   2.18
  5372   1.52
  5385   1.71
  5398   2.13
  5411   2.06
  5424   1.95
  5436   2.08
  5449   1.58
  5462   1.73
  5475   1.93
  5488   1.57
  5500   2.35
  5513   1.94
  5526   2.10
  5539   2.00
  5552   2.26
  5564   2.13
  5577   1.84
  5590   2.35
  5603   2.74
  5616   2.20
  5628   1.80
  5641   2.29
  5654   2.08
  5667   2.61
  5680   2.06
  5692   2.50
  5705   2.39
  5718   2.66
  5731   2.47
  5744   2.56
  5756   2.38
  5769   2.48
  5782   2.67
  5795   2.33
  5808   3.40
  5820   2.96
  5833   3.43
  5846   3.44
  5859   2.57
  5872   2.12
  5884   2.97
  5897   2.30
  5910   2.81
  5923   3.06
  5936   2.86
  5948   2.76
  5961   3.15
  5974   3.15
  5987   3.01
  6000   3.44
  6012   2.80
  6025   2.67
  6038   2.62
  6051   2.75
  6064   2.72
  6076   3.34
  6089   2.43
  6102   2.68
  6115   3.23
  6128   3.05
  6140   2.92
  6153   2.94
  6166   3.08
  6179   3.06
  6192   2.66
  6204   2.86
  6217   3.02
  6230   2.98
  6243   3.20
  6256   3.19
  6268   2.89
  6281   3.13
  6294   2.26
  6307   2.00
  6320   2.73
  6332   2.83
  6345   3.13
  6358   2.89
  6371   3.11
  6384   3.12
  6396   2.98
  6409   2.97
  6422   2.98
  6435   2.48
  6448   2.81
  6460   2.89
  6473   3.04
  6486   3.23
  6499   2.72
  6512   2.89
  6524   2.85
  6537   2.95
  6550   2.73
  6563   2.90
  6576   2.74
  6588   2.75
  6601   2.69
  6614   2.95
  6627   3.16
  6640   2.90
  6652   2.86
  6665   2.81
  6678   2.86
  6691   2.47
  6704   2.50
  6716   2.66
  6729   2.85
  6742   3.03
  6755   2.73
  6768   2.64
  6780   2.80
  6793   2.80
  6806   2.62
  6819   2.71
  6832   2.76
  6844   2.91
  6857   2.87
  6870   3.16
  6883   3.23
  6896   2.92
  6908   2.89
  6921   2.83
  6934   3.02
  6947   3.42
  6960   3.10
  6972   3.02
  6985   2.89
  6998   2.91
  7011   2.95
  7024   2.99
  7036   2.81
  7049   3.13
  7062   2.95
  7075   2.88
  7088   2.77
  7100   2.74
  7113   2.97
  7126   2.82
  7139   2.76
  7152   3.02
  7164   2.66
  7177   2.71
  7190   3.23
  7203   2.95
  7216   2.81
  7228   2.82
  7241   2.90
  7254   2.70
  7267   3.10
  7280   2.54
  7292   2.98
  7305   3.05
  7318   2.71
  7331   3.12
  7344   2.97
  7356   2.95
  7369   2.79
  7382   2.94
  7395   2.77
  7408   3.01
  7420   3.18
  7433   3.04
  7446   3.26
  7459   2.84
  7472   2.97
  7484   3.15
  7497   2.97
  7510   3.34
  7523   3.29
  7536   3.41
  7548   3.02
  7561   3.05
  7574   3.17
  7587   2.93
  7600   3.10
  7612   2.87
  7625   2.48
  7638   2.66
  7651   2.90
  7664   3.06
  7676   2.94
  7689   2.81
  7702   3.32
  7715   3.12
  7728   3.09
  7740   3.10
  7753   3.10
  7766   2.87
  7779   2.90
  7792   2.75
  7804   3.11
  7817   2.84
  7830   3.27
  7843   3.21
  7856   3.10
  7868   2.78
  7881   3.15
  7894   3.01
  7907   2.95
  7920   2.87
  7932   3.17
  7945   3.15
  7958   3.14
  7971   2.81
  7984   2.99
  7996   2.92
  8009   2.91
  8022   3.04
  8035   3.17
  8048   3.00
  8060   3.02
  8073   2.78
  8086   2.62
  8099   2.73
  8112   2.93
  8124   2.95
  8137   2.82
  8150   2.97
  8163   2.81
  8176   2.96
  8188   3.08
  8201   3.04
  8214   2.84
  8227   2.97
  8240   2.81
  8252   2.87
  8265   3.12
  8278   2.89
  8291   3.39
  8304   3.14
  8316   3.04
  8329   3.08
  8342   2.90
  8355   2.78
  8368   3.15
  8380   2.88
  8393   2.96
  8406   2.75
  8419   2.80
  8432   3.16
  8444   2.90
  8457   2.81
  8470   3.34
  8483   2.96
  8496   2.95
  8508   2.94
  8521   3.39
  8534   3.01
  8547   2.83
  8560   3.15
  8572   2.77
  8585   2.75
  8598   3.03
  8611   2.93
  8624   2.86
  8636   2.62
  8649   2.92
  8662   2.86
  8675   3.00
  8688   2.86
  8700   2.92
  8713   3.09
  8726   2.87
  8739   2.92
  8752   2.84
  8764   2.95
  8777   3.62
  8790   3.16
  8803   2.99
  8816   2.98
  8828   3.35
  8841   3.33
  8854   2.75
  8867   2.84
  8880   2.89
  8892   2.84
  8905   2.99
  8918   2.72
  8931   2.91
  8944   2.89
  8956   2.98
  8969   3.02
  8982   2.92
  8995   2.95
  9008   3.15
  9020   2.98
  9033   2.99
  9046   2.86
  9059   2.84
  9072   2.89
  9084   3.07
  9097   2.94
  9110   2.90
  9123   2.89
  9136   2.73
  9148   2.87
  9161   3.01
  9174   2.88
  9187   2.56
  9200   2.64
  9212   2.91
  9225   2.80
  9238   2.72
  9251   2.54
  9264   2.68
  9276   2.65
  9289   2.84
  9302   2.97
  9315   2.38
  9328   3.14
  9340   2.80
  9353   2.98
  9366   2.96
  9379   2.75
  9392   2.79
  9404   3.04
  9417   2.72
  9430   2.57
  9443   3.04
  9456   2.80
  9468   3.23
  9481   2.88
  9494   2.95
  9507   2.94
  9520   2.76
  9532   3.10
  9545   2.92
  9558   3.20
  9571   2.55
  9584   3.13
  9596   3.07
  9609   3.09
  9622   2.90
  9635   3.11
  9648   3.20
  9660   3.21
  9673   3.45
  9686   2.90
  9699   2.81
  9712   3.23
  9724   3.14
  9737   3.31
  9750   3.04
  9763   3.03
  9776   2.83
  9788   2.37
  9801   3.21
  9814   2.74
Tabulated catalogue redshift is 0.29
